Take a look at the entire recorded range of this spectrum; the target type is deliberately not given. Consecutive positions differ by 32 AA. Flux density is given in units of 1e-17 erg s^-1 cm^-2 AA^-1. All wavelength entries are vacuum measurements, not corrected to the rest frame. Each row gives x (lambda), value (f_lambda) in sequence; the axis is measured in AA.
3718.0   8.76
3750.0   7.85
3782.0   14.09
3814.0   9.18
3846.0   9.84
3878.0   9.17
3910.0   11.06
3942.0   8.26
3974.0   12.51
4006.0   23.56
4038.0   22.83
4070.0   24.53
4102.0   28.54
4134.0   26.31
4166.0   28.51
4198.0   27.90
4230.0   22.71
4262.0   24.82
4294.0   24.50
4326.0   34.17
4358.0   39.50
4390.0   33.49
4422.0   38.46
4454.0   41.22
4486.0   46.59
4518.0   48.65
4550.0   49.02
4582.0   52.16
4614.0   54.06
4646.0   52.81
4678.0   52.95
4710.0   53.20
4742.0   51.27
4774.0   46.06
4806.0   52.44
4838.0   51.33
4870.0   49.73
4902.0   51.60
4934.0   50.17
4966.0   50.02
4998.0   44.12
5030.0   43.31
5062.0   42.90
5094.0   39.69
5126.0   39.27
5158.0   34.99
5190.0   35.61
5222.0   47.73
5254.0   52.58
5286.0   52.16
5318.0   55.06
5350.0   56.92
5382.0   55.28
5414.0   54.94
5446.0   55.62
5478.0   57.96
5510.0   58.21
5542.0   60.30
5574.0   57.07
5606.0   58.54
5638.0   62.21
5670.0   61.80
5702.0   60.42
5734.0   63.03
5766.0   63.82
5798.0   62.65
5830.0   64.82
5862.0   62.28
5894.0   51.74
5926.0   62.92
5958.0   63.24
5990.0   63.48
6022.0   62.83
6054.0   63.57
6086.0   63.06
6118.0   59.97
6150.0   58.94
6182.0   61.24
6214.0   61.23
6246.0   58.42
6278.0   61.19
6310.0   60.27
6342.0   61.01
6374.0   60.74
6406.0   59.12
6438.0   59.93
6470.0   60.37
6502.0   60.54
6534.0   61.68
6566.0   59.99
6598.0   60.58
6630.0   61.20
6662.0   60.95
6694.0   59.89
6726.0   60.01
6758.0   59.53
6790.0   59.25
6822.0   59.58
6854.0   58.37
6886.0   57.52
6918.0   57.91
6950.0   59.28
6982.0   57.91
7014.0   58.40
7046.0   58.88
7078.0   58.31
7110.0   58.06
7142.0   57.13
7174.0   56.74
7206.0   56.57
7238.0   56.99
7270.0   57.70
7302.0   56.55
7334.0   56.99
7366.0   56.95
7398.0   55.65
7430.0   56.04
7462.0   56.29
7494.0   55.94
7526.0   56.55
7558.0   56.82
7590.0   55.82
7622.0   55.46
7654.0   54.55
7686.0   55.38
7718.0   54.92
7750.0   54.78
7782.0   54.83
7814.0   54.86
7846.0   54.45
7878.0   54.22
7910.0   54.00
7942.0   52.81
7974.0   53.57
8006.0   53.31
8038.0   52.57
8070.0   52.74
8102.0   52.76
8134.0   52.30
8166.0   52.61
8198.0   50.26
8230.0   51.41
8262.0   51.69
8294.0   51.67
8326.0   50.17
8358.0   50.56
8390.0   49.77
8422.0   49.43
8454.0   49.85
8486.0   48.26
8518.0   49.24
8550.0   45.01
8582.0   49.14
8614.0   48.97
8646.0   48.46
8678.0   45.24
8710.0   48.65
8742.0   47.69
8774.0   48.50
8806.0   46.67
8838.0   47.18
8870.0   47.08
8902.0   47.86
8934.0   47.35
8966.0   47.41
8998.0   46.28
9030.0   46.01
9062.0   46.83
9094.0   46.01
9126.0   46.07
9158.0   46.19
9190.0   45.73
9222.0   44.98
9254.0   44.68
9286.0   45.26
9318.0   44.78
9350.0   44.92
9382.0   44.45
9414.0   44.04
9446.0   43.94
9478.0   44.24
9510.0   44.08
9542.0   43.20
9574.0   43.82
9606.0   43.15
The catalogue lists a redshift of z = 0.00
